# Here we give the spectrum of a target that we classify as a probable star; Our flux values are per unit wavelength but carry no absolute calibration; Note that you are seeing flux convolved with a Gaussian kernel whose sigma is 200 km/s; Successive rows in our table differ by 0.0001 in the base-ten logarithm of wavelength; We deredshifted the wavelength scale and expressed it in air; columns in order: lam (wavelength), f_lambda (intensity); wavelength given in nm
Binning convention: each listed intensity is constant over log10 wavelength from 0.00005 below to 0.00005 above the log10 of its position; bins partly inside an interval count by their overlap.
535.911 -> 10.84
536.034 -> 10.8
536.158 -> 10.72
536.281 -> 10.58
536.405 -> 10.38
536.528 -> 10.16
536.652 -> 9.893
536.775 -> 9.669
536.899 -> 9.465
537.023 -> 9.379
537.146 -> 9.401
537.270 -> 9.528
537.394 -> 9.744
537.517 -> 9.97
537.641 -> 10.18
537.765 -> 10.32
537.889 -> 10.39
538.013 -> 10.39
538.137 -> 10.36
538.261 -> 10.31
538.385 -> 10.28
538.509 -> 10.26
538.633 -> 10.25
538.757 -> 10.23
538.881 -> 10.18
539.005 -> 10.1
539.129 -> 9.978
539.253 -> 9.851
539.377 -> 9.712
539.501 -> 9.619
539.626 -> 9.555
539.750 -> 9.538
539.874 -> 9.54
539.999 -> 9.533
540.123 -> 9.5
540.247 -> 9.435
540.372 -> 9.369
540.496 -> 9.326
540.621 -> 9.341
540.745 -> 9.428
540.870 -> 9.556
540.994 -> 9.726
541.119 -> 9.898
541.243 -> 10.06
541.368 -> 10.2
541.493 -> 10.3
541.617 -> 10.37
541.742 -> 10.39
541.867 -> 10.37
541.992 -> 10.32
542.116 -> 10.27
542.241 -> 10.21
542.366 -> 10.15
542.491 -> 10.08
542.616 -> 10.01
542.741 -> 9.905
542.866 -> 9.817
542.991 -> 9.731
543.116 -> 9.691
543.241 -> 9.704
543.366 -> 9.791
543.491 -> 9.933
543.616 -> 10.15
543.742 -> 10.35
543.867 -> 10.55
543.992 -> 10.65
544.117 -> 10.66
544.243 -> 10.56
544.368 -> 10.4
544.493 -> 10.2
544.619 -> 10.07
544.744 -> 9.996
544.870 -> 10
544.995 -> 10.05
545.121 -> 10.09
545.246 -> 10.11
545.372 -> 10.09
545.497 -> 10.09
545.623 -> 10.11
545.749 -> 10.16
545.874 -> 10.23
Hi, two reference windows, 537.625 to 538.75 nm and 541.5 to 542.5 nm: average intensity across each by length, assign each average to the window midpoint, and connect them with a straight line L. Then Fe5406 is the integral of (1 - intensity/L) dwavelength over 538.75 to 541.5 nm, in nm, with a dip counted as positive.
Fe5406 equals 0.15 nm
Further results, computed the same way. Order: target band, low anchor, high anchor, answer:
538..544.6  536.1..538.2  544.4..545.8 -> 0.04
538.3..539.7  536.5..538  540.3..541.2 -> -0.04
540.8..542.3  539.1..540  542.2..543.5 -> -0.05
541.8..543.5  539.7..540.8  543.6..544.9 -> 0.00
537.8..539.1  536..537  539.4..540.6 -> -0.06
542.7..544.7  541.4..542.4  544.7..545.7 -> 0.01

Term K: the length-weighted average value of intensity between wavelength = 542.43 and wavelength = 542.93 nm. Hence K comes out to 9.95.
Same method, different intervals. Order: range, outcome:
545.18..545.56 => 10.1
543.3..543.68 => 9.95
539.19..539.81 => 9.66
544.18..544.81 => 10.2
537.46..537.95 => 10.2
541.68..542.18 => 10.3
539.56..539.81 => 9.53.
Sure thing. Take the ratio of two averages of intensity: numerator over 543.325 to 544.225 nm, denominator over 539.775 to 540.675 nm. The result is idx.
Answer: 1.09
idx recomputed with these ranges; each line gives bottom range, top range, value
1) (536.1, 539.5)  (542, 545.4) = 1.01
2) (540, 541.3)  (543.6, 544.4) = 1.10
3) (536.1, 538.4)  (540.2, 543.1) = 0.99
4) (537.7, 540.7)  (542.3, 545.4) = 1.02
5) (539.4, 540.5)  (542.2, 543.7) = 1.04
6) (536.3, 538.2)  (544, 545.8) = 1.02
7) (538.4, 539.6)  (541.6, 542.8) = 1.02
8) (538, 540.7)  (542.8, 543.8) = 1.01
